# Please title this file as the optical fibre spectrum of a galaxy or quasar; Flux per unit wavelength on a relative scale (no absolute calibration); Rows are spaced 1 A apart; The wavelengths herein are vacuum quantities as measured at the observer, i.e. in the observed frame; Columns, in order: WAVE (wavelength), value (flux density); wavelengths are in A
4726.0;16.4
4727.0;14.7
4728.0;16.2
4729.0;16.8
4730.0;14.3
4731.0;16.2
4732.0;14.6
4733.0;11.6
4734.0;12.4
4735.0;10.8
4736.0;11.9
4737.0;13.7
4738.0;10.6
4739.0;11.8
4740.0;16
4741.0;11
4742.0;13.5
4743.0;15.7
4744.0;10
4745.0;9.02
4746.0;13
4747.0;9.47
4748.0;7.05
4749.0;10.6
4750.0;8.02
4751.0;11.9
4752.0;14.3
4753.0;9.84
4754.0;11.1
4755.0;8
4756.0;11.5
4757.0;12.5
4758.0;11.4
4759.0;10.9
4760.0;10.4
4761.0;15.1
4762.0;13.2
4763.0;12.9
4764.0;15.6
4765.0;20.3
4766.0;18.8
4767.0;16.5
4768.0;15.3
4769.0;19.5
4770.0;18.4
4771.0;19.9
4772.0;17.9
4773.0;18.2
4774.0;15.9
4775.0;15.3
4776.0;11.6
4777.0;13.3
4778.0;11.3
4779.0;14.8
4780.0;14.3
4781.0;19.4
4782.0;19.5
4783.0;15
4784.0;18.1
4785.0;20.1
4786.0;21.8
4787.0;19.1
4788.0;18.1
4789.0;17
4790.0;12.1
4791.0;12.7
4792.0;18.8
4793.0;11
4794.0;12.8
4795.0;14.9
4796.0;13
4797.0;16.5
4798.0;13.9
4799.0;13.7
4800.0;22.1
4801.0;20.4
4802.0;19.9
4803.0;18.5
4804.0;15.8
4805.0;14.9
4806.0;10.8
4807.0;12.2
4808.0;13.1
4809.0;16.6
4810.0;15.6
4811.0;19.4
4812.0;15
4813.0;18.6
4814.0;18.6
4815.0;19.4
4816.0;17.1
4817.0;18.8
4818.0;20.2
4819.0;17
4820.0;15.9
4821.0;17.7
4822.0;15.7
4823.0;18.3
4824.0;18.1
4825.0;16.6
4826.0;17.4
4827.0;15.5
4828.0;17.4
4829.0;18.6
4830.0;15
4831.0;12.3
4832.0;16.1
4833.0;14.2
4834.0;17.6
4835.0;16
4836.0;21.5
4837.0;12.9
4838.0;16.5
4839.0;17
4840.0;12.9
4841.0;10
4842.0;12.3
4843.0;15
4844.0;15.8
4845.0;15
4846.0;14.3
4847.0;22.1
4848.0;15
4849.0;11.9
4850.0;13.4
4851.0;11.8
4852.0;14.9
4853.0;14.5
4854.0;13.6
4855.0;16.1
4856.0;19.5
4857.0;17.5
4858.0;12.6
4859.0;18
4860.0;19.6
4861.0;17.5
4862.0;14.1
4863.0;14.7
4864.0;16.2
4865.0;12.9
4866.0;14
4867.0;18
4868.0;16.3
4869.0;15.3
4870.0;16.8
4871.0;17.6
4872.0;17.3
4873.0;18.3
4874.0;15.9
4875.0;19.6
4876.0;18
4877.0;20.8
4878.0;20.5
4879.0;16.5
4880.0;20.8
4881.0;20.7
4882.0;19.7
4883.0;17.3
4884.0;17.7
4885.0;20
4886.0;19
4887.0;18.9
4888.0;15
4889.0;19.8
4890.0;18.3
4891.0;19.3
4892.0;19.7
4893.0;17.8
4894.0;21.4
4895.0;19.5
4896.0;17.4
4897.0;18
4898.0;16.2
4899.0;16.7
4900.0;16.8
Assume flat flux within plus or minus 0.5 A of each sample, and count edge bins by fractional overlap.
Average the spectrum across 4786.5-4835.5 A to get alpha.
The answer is 16.3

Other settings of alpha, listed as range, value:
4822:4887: 16.5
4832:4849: 15.4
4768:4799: 16.1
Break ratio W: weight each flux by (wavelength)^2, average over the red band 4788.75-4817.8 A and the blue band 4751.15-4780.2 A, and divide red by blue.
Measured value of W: 1.1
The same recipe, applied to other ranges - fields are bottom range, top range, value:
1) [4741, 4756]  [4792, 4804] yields 1.52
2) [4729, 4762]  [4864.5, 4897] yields 1.61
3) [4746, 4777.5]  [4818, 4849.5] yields 1.20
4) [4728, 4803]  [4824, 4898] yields 1.20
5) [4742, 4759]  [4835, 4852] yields 1.42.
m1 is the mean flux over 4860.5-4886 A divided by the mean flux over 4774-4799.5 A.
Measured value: 1.1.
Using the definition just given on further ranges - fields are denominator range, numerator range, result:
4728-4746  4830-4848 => 1.18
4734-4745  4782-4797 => 1.31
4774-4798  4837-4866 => 0.97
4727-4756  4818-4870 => 1.30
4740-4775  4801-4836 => 1.24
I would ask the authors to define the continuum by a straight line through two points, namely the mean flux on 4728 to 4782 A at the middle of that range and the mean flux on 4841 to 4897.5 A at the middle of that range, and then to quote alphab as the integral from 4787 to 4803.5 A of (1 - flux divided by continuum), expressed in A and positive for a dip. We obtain -1.4 A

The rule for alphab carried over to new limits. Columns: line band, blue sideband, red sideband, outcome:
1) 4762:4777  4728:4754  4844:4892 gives -3.8 A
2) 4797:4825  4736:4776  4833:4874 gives -4.3 A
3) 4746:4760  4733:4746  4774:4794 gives 2.9 A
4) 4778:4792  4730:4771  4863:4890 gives -2.6 A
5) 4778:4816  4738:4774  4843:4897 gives -4.2 A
